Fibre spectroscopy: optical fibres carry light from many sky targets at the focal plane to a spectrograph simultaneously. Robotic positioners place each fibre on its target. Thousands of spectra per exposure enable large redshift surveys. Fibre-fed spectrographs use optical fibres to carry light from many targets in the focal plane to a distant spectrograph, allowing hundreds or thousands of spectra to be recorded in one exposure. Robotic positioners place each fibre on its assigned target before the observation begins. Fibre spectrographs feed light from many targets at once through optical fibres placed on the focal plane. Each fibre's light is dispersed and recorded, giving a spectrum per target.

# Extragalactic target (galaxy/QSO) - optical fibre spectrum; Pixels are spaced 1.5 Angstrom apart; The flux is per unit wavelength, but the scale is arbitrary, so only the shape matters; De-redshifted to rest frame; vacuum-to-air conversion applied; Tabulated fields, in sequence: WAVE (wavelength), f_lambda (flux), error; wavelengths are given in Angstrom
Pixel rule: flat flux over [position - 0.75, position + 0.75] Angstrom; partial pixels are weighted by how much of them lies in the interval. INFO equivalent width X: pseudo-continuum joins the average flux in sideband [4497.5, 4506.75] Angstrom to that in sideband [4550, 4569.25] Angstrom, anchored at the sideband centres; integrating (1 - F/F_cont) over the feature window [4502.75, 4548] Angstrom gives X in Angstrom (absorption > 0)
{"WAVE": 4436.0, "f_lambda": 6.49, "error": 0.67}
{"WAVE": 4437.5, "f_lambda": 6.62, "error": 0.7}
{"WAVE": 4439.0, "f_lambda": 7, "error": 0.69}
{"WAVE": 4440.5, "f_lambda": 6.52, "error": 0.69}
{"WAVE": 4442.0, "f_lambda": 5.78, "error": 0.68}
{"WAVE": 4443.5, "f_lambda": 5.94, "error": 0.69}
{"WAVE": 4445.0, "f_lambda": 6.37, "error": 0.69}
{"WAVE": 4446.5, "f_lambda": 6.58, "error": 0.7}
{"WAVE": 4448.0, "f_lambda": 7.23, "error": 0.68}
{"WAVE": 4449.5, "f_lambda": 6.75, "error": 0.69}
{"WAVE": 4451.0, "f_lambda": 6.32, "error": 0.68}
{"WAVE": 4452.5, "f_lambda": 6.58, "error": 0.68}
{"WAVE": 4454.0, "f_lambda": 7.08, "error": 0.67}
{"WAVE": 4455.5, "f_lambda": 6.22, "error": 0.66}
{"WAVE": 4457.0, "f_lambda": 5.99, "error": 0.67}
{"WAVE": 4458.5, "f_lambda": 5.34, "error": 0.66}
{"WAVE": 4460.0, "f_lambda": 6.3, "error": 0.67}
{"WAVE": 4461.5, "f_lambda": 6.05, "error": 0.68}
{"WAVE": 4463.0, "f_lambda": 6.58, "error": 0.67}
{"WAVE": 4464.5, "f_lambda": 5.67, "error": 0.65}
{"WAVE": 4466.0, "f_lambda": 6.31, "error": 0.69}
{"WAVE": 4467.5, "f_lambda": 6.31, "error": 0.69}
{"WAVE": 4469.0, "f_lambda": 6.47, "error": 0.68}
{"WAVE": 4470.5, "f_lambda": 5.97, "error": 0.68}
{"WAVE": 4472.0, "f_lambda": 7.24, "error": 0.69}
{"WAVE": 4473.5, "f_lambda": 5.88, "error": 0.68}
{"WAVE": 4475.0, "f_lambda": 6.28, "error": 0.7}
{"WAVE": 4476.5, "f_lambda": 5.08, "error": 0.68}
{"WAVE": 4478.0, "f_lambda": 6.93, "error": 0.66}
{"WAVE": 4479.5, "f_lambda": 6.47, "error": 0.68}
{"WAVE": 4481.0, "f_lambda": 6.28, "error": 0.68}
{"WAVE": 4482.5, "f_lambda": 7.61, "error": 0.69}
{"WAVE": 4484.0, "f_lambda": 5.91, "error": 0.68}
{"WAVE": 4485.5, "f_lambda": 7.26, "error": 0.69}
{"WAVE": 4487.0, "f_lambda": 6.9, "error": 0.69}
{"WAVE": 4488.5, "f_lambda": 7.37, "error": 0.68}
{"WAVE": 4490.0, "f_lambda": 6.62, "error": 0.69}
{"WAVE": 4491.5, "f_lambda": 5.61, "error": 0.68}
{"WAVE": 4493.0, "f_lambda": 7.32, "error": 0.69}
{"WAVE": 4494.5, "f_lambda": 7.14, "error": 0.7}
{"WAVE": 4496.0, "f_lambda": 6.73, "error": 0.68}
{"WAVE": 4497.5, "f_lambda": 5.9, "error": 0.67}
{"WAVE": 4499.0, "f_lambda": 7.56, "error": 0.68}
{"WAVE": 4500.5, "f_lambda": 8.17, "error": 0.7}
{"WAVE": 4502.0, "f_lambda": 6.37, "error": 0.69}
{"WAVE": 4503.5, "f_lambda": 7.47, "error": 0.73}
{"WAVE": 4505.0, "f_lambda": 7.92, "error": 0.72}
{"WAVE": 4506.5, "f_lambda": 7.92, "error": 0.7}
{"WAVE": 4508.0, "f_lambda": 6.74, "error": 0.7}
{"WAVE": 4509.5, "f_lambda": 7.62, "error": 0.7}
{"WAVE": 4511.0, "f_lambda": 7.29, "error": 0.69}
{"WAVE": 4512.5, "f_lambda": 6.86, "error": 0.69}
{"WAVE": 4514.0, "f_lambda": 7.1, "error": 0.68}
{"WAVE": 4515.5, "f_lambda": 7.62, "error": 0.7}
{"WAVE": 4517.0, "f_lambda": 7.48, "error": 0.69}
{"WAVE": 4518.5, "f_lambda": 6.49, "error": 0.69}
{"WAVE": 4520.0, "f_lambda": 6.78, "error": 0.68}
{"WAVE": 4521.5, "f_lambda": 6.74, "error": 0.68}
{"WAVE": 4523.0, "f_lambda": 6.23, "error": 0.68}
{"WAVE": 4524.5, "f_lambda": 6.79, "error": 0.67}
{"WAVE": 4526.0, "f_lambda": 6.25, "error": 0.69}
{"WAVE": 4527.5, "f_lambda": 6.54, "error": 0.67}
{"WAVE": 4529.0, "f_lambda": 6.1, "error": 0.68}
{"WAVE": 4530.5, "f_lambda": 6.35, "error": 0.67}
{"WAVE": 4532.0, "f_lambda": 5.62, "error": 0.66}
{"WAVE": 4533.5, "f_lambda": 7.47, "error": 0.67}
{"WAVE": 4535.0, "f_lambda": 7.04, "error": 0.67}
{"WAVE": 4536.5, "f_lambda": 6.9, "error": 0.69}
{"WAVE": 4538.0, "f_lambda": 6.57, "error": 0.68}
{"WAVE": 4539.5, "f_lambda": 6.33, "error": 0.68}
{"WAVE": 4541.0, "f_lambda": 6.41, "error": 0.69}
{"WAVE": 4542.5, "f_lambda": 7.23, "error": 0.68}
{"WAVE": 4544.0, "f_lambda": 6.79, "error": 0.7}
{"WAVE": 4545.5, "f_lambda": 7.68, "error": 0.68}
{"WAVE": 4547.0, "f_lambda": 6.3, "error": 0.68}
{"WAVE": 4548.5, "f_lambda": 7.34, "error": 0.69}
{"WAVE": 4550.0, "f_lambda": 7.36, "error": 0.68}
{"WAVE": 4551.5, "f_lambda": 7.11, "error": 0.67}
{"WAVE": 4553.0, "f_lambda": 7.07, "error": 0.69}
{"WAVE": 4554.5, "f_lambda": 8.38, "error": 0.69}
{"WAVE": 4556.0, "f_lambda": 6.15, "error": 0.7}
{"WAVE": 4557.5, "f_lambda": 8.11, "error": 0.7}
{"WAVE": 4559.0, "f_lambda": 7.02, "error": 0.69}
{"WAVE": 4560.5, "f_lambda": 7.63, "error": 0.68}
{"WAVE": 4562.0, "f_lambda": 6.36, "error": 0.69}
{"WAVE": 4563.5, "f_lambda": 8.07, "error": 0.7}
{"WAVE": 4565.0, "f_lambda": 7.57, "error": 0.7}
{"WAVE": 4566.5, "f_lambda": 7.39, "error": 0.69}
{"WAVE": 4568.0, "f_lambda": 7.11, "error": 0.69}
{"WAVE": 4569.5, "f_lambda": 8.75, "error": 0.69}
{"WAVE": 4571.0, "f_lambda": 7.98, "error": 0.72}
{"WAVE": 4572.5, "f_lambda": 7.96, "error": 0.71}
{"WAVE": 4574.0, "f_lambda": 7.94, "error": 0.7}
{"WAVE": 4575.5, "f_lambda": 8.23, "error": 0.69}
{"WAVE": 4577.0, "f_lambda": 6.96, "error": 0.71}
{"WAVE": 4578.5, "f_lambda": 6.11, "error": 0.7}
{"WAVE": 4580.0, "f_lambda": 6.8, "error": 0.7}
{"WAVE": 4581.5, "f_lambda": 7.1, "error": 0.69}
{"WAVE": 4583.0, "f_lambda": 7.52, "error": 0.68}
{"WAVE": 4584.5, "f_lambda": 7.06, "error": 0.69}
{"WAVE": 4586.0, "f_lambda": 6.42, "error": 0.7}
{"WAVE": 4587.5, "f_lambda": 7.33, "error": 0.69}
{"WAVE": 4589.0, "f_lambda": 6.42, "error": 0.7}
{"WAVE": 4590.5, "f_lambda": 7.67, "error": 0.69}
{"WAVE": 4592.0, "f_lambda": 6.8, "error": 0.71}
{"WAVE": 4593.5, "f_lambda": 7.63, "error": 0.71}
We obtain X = 3.1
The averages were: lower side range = 7.41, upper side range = 7.37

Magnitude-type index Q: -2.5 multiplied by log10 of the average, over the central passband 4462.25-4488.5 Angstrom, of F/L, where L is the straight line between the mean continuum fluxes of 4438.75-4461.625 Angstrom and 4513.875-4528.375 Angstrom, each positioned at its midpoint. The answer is 0.01 mag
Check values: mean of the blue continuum 6.37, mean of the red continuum 6.78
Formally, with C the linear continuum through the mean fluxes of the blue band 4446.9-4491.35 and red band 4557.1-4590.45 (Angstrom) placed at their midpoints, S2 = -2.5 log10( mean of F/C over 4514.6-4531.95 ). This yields 0.04 mag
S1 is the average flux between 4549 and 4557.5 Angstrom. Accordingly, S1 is 7.3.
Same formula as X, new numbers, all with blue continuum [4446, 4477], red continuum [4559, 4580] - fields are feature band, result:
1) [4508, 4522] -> -0.4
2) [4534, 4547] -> 0.6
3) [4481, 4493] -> -0.3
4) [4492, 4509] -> -1.1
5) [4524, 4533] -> 1.0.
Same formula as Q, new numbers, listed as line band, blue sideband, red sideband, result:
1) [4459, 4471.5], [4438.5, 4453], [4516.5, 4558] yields 0.06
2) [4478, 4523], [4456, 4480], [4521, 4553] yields -0.09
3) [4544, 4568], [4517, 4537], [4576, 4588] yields -0.08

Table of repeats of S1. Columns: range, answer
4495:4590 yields 7.09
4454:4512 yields 6.66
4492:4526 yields 7.07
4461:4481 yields 6.25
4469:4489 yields 6.54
